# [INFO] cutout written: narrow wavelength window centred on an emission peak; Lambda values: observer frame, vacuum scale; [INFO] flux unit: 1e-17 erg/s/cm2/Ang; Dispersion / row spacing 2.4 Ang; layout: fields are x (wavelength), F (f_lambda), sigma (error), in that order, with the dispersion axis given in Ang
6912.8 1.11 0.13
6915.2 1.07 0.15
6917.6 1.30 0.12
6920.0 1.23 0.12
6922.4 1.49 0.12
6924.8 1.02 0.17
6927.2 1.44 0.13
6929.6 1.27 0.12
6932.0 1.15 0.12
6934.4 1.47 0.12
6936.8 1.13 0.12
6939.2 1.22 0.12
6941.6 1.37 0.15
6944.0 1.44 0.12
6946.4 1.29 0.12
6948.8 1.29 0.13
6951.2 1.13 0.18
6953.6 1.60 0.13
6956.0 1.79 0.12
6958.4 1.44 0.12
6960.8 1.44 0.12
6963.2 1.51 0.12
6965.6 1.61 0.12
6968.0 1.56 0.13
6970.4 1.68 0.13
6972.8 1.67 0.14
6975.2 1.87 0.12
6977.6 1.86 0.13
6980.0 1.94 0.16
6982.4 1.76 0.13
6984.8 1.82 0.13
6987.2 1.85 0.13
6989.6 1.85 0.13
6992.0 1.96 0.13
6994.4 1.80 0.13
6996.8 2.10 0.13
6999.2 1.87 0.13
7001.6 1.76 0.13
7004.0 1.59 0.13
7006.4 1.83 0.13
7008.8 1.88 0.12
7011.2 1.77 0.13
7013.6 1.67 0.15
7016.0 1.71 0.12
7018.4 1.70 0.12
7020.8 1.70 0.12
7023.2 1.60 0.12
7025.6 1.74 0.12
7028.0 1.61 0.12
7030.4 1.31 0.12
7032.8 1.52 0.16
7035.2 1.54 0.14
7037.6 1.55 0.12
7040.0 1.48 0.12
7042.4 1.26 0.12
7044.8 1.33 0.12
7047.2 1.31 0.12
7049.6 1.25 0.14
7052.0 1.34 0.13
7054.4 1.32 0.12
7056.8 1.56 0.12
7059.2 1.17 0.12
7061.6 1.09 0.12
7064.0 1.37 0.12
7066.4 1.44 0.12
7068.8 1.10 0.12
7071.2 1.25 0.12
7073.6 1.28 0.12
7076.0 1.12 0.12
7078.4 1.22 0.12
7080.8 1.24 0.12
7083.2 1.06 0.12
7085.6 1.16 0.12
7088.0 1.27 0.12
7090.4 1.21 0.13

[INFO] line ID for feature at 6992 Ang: Mg II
